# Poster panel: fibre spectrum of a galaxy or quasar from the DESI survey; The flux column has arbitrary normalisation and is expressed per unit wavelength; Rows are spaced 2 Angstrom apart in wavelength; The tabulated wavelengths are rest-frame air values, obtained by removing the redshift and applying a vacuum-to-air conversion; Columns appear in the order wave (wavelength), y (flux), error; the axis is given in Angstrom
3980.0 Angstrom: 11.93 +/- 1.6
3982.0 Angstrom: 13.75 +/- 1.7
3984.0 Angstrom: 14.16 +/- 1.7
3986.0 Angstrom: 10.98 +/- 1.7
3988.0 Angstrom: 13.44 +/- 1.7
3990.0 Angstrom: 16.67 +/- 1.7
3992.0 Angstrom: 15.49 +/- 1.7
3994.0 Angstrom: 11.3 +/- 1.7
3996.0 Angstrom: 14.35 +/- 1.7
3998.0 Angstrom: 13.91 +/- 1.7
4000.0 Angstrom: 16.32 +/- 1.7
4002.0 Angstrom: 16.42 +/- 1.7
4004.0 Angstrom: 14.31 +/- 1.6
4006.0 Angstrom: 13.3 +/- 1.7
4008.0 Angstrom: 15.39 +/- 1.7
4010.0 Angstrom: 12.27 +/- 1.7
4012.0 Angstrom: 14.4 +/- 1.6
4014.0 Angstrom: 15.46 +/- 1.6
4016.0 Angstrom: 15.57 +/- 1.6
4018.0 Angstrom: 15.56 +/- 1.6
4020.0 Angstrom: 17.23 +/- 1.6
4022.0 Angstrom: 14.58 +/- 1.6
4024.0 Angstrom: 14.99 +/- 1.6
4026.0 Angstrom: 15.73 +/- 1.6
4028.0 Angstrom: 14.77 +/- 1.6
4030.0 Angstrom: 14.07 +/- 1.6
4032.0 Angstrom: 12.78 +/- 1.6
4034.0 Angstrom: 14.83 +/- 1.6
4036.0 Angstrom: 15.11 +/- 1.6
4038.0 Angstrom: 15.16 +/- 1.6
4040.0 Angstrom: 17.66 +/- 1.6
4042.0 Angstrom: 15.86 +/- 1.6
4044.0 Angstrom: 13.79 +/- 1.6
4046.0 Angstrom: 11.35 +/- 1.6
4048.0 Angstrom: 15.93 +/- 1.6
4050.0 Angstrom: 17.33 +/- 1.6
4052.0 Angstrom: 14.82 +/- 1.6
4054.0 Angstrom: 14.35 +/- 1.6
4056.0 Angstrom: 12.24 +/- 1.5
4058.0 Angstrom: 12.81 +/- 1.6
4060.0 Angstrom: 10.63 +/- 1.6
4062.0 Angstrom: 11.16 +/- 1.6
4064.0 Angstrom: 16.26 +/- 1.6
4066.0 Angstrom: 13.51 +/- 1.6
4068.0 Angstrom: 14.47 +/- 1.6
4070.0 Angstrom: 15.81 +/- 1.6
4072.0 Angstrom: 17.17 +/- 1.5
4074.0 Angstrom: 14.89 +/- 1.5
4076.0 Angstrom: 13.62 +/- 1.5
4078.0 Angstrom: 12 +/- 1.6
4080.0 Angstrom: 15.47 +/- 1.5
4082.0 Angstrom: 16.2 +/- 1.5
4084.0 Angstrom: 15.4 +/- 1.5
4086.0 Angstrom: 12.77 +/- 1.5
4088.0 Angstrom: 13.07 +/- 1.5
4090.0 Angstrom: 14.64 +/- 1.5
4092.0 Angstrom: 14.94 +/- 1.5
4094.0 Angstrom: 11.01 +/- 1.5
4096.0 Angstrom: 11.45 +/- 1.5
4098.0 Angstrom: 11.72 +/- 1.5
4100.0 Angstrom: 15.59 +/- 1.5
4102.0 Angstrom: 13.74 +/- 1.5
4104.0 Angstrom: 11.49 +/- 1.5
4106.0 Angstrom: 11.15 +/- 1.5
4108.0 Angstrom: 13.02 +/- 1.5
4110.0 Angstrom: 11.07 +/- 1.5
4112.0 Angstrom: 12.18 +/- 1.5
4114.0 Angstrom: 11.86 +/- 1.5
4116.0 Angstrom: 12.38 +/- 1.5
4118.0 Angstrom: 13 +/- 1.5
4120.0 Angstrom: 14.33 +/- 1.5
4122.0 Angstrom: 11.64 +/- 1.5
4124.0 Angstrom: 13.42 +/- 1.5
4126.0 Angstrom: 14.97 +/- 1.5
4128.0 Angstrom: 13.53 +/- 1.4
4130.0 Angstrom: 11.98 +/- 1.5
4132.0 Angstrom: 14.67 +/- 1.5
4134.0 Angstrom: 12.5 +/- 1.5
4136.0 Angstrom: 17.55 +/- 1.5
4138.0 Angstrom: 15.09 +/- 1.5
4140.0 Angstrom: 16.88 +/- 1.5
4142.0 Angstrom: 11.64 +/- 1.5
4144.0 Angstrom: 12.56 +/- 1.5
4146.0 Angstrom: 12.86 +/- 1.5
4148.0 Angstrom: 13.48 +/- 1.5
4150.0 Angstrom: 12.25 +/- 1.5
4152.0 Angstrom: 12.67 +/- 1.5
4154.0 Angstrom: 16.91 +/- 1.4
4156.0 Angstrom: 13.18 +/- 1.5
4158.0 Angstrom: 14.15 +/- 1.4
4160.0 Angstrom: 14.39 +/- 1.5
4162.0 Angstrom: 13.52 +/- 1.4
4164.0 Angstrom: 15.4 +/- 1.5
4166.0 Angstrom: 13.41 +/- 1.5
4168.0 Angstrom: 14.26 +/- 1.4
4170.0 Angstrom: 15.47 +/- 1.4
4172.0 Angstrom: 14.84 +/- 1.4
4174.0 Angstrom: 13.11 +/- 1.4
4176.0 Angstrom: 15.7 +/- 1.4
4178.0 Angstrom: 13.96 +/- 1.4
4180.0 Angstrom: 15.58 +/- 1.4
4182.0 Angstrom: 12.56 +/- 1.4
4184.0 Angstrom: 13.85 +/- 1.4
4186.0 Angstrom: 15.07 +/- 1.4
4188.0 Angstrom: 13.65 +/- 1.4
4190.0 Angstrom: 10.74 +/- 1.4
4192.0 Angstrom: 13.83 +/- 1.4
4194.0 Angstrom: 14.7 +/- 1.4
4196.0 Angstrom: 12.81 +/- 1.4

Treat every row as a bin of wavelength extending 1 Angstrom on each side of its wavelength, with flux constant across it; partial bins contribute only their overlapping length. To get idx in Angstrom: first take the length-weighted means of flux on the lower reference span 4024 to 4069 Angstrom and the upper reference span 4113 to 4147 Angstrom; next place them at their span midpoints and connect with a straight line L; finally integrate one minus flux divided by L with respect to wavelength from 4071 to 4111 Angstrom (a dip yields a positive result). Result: 1.2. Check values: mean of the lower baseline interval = 14.3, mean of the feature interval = 13.5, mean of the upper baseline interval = 13.6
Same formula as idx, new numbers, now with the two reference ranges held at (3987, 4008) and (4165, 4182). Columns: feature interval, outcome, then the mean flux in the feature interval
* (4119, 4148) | 1.29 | 13.8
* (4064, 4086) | -0.46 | 14.8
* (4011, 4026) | -0.87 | 15.4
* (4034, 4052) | -0.84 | 15.2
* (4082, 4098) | 1.21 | 13.4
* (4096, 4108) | 1.52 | 12.7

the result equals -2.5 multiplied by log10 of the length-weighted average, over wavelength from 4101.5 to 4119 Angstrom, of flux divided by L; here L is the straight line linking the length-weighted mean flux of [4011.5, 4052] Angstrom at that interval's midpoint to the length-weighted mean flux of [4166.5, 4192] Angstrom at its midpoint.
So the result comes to 0.194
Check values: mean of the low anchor 15.1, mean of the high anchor 14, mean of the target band 12.2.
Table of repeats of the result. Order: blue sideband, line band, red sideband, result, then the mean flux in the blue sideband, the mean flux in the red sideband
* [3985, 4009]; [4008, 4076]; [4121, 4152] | -0.04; 14.3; 13.6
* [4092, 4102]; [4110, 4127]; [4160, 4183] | 0.03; 12.8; 14.3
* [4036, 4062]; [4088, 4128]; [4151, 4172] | 0.12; 14.2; 14.4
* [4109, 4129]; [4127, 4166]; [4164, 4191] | -0.04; 12.8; 14.1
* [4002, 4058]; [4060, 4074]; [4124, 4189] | 0.01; 14.8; 14.1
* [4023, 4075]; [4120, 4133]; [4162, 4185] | 0.08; 14.5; 14.3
